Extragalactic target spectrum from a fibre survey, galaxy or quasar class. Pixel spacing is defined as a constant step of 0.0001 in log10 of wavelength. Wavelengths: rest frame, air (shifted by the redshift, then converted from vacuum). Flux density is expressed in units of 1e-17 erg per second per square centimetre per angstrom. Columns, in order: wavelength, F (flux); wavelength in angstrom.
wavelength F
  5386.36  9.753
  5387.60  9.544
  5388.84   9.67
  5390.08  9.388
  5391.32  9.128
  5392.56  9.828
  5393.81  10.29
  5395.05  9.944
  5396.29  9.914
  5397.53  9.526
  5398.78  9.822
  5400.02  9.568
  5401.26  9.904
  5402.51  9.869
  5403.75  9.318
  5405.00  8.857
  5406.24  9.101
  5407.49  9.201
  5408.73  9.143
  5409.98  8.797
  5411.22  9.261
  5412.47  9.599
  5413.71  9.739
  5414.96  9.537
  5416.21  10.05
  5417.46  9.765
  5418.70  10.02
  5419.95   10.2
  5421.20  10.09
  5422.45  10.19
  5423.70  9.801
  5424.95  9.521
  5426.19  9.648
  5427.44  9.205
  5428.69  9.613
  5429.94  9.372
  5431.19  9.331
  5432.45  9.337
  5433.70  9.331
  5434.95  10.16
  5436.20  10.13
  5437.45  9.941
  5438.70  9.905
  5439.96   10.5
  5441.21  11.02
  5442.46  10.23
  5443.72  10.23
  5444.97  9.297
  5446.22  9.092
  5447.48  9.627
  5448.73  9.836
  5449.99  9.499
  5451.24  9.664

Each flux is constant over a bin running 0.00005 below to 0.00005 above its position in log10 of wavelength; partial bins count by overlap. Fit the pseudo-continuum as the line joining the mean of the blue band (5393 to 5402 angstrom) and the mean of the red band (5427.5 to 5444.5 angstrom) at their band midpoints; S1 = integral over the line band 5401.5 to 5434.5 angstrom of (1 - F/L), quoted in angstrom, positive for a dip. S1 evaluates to 1.1 angstrom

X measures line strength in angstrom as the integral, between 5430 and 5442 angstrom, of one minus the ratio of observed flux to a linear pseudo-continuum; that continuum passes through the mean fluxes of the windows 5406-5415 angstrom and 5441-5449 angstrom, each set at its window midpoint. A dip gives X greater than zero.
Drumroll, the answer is -0.3 angstrom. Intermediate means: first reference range 9.29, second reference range 9.85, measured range 9.94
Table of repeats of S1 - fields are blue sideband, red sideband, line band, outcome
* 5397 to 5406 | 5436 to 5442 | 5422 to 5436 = 0.70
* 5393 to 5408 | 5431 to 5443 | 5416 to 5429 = 0.03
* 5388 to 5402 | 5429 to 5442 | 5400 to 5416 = 0.64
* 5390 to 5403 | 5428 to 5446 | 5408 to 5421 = 0.24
